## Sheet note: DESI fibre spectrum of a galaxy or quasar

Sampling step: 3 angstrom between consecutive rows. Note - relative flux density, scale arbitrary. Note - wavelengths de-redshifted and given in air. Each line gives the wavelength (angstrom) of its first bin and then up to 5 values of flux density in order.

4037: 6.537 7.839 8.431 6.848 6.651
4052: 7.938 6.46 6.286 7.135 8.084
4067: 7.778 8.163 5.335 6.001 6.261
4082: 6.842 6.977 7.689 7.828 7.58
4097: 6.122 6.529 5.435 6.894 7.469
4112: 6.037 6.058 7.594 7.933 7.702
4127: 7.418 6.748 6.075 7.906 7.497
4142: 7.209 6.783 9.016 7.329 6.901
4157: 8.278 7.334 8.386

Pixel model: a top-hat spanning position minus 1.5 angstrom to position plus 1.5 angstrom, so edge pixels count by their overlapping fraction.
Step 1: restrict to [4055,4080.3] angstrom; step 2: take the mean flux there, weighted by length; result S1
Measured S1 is 6.86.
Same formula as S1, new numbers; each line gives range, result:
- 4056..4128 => 6.96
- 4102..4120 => 6.65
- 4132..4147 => 7.19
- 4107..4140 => 7.12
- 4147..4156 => 7.71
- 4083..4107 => 6.88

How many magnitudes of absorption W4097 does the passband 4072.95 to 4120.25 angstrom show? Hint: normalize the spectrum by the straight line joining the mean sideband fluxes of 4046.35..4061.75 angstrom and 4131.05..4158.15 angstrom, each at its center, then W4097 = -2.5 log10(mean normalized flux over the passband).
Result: 0.06 mag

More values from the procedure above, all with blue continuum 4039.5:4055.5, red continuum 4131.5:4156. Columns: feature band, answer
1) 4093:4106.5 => 0.15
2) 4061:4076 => 0.03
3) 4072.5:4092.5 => 0.09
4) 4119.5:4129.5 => -0.03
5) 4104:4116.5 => 0.13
